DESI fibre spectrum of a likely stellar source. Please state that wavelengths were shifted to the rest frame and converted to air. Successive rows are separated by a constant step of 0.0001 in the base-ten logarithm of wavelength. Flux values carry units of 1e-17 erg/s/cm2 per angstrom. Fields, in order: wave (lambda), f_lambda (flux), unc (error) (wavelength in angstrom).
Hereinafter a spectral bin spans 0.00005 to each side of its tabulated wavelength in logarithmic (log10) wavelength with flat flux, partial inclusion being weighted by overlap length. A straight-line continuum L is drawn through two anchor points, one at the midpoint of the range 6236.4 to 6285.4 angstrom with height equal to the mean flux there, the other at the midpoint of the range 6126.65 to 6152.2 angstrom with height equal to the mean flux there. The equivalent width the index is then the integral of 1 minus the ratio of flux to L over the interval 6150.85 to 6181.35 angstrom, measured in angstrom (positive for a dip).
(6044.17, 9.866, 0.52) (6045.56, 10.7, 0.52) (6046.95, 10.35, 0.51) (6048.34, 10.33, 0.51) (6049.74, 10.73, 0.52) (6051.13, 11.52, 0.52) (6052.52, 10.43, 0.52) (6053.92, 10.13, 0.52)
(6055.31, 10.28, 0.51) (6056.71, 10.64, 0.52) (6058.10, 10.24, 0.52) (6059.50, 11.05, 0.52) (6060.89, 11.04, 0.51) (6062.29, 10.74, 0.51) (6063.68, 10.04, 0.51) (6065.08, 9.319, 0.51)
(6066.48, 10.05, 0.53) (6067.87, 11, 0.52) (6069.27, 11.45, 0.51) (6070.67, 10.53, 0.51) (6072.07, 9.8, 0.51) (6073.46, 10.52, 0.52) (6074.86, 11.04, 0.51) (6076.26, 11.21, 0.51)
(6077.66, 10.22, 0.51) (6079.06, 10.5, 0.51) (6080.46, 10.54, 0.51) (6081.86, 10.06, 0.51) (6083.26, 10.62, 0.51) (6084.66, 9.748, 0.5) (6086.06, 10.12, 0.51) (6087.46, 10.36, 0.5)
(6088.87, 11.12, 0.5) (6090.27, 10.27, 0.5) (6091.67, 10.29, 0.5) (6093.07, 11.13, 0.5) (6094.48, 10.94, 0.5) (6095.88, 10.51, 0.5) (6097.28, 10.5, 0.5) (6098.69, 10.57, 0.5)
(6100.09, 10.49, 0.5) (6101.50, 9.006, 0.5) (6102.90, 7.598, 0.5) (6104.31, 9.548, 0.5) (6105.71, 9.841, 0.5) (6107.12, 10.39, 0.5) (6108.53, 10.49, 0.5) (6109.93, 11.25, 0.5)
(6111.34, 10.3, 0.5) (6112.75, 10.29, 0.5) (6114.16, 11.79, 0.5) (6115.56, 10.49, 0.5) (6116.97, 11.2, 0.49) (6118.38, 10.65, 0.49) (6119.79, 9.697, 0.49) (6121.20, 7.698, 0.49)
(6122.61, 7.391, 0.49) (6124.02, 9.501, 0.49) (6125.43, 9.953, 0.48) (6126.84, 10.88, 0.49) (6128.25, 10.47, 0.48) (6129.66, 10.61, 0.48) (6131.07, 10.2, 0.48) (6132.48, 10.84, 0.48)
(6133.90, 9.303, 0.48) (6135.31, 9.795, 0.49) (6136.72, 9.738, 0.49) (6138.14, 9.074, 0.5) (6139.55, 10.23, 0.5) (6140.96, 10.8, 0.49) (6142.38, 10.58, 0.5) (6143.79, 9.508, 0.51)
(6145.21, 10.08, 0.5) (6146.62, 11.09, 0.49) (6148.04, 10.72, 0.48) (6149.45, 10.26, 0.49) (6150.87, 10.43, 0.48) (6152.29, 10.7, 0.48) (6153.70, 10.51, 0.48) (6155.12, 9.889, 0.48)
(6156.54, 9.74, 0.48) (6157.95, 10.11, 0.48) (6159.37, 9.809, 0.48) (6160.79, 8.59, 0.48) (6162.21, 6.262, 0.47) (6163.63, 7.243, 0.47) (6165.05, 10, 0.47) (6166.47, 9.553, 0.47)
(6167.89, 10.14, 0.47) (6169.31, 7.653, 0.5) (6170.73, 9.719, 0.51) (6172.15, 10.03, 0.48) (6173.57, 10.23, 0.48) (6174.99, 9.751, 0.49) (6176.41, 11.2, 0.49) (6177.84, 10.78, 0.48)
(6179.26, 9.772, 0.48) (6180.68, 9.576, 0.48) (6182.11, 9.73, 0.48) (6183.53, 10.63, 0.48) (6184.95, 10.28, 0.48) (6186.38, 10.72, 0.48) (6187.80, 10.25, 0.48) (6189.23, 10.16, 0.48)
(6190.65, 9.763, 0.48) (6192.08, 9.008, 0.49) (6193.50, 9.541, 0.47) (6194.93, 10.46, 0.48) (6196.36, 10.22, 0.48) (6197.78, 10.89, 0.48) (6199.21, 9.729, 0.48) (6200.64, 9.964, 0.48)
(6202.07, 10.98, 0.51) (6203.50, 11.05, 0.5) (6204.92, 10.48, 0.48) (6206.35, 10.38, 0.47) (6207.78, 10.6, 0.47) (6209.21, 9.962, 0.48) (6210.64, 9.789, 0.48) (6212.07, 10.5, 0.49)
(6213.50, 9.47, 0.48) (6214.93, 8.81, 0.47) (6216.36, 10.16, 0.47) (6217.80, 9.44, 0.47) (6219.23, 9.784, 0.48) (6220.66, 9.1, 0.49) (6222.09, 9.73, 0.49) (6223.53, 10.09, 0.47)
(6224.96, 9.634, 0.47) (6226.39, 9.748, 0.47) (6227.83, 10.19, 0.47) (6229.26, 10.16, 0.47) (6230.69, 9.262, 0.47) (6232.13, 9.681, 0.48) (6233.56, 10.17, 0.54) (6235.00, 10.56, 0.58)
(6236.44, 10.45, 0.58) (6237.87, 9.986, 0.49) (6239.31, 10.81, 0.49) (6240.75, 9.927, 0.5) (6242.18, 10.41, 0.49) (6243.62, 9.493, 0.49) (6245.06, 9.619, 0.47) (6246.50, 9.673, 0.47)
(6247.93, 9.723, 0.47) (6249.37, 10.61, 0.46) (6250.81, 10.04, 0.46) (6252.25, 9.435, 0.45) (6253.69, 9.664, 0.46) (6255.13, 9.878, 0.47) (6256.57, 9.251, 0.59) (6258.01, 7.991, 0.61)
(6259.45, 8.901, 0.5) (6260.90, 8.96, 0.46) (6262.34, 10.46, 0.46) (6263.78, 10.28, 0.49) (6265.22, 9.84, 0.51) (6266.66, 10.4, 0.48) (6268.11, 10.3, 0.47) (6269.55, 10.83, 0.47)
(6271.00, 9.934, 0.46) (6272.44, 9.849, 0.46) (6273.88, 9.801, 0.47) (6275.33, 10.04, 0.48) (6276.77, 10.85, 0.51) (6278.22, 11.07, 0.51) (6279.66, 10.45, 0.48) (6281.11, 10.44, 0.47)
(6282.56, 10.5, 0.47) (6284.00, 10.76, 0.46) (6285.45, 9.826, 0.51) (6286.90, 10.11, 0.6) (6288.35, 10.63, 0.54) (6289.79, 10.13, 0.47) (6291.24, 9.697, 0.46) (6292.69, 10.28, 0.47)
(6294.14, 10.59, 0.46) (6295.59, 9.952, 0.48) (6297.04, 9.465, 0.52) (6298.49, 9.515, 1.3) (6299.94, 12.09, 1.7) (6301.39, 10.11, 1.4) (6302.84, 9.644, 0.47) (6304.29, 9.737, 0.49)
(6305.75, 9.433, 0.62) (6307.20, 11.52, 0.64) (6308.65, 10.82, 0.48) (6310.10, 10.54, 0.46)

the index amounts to 1.8 angstrom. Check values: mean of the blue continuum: 10.3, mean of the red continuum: 10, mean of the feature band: 9.61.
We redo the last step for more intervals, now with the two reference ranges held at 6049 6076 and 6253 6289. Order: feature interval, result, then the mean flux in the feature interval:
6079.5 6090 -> 0.1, 10.4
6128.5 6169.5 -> 2.1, 9.81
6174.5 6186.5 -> 0.0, 10.3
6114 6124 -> 0.7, 9.72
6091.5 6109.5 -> 0.6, 10.1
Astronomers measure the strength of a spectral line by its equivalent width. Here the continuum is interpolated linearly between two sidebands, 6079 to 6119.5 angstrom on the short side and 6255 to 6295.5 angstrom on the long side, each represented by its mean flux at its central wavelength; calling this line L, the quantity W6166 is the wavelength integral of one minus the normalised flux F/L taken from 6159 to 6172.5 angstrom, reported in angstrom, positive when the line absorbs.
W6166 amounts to 1.8 angstrom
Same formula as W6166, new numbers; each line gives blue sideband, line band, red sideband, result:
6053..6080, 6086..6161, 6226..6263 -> 1.0 angstrom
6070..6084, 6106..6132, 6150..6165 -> -0.7 angstrom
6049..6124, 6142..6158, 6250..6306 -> -0.1 angstrom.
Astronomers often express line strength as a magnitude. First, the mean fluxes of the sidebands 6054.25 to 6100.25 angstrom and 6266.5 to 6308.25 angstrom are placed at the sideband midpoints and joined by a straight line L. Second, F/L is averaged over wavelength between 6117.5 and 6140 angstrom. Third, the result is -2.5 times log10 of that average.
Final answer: 0.07 mag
